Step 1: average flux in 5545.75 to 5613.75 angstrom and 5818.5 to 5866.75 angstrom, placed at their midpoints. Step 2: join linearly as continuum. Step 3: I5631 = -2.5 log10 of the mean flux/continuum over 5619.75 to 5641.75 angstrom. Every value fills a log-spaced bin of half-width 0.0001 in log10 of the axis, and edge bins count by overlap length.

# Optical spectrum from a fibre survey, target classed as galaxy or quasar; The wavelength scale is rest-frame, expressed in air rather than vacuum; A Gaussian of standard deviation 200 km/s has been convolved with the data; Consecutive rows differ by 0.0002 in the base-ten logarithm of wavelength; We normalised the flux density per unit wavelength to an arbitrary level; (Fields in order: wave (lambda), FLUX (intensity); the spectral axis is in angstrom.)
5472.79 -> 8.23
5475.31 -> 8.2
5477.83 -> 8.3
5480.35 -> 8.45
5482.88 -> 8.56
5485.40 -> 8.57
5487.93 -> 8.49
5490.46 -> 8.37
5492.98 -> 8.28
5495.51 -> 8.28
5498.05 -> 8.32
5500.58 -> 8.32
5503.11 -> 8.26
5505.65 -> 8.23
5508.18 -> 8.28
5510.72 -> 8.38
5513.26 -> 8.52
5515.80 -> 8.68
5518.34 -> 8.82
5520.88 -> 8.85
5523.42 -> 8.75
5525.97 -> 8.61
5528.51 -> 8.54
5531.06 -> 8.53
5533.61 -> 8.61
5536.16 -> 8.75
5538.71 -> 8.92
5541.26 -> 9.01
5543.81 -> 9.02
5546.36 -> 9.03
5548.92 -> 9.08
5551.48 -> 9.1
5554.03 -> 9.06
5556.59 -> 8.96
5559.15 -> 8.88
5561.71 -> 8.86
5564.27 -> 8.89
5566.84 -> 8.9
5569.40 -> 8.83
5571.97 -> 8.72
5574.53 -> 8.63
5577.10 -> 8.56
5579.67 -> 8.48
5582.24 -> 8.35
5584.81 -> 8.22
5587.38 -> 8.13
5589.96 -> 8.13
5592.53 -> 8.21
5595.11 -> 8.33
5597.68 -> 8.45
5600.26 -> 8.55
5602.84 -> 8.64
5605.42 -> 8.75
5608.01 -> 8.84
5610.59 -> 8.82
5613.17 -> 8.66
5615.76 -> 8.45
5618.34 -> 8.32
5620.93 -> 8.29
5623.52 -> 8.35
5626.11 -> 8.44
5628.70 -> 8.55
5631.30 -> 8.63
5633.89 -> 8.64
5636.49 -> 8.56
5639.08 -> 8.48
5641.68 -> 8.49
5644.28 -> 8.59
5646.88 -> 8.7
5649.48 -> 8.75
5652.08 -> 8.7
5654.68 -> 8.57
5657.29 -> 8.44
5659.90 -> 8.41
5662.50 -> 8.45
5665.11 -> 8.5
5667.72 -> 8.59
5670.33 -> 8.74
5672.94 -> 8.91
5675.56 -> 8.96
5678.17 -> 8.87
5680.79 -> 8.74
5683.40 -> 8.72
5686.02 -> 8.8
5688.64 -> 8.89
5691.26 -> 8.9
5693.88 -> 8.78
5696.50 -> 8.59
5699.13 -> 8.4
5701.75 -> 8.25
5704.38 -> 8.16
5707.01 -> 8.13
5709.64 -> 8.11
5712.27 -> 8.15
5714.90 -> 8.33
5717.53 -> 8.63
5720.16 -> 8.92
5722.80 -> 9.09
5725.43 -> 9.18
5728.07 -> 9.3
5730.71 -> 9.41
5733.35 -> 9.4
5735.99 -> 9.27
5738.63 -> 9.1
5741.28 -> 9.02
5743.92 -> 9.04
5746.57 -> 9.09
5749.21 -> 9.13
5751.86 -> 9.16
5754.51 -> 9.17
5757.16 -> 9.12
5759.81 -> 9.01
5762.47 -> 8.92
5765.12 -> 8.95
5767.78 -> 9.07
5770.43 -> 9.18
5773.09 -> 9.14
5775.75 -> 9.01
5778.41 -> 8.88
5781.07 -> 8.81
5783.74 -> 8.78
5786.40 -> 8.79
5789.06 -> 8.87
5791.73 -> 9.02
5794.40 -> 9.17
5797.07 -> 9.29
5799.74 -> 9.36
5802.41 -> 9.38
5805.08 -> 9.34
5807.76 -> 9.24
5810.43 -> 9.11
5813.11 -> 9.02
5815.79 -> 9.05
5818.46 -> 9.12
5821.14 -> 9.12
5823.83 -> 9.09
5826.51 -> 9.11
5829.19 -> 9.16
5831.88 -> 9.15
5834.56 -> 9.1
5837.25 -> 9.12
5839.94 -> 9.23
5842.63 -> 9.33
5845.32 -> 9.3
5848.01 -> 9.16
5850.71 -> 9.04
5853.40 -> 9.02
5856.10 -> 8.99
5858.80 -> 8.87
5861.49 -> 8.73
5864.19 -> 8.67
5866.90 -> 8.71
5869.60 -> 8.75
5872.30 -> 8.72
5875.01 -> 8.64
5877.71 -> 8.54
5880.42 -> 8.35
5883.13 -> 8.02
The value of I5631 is 0.031 mag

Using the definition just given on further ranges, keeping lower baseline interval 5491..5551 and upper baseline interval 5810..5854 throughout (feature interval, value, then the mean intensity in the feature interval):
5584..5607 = 0.045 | 8.39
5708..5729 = 0.031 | 8.7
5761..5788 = 0.010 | 8.95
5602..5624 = 0.024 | 8.58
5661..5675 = 0.026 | 8.65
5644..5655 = 0.018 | 8.68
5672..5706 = 0.026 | 8.68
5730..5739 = -0.040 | 9.31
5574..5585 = 0.032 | 8.46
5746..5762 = -0.012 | 9.1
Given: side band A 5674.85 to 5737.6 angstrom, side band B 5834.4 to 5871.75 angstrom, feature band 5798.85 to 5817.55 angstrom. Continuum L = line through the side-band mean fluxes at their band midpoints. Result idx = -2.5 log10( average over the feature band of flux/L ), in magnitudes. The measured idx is -0.04 mag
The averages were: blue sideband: 8.75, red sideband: 8.99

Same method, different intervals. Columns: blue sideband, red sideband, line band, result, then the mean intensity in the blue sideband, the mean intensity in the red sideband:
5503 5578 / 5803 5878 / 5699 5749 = 0.01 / 8.75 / 9.03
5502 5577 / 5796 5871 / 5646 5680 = 0.03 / 8.75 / 9.09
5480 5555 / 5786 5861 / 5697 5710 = 0.09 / 8.62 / 9.13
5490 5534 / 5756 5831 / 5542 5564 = -0.05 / 8.48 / 9.08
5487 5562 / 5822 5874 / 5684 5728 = 0.03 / 8.66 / 9.01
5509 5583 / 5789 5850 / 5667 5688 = 0.02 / 8.77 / 9.17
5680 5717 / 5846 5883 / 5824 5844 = -0.05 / 8.5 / 8.77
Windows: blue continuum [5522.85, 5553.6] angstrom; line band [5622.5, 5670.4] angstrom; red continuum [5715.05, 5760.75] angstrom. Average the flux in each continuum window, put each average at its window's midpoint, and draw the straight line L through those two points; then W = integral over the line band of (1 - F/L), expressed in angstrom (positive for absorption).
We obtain 2.3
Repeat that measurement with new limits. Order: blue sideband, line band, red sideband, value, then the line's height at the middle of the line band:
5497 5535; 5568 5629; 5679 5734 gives 0.8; 8.6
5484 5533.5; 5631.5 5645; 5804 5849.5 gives 0.3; 8.76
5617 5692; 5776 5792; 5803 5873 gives 0.1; 8.93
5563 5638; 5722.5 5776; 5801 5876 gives -1.7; 8.85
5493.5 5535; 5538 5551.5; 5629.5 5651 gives -0.8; 8.52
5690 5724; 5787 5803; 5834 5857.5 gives -0.4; 8.9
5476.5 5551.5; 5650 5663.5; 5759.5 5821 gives 0.5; 8.84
